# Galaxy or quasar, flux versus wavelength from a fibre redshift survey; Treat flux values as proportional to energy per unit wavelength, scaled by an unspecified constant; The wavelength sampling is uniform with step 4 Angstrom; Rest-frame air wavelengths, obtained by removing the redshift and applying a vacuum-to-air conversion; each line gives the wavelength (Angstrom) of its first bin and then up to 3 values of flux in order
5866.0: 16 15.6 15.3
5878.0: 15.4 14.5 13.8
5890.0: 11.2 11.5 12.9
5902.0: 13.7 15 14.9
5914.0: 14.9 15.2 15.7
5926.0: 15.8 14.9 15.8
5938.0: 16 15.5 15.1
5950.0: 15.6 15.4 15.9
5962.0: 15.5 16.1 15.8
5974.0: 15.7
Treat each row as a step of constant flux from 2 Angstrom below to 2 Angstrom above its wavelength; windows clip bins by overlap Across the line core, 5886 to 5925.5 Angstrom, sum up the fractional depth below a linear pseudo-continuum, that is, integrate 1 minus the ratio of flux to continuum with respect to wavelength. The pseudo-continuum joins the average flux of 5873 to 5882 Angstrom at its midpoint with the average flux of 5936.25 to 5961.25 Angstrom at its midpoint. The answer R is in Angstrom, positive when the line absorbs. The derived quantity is 3.5 Angstrom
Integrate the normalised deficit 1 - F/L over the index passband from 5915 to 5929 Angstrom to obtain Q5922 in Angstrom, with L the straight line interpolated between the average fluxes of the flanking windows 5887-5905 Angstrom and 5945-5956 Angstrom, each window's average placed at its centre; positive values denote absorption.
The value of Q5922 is -1.57 Angstrom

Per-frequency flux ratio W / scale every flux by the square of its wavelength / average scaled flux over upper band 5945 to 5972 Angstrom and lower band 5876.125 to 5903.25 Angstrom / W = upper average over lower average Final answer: 1.21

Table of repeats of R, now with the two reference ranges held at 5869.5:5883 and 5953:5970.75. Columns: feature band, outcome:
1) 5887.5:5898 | 2.4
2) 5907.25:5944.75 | 0.3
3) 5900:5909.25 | 0.6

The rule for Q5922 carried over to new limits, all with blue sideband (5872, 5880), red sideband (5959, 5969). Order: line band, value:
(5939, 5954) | 0.3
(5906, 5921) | 0.5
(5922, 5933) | 0.1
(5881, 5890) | 1.1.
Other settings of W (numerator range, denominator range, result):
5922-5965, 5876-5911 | 1.16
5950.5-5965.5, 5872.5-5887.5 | 1.09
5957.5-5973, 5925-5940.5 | 1.02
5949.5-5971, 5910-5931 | 1.04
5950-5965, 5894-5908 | 1.18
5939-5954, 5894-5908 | 1.16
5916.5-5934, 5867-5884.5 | 1.03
